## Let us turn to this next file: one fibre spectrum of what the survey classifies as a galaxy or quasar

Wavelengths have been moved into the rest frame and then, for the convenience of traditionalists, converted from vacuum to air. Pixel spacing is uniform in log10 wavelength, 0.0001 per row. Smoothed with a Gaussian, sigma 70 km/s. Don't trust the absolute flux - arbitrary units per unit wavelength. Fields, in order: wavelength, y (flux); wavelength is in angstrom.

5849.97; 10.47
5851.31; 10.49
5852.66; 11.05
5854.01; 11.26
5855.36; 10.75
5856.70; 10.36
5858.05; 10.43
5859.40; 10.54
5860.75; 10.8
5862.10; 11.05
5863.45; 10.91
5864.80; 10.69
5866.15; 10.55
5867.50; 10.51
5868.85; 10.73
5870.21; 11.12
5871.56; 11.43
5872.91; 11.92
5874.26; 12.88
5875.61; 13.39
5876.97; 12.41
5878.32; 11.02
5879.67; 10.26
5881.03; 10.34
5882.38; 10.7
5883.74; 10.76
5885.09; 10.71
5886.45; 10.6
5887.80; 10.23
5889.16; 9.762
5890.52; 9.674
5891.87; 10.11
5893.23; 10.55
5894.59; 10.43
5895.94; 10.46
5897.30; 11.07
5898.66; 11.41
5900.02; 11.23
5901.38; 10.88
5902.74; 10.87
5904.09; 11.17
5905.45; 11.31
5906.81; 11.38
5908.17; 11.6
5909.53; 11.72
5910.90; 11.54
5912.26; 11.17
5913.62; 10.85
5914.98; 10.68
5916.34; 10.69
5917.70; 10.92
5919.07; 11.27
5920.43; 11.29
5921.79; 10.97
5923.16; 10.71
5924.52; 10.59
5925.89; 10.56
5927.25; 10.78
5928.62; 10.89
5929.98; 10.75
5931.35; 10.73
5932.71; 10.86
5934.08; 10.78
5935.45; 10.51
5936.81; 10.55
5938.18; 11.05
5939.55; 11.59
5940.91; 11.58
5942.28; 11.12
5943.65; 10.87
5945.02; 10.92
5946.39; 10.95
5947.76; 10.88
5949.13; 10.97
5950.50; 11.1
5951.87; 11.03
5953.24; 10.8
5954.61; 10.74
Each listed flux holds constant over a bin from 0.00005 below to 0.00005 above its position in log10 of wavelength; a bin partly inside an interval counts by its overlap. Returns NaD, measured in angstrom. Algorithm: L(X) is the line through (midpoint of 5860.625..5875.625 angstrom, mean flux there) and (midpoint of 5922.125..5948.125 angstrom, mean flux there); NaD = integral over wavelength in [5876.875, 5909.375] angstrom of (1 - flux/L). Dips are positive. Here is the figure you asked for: 1.00 angstrom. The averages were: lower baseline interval 11.3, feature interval 10.8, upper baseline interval 10.9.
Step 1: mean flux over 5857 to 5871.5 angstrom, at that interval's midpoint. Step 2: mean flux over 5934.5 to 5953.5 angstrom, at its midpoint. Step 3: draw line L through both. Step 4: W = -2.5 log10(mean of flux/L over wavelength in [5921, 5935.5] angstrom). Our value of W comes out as 0.02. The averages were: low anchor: 10.7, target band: 10.7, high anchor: 11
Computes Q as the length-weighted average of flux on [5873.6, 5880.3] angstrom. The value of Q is 12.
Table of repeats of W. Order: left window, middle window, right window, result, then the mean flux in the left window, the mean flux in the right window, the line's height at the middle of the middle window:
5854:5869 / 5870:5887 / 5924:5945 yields -0.06 mag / 10.7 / 10.9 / 10.7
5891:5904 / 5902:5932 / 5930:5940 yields -0.02 mag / 10.8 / 10.8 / 10.8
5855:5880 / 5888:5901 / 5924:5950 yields 0.05 mag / 11.2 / 10.9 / 11.1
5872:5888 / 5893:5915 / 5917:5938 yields 0.00 mag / 11.3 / 10.8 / 11.1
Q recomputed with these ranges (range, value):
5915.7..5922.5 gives 11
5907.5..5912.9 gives 11.5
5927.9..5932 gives 10.8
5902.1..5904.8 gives 11.1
